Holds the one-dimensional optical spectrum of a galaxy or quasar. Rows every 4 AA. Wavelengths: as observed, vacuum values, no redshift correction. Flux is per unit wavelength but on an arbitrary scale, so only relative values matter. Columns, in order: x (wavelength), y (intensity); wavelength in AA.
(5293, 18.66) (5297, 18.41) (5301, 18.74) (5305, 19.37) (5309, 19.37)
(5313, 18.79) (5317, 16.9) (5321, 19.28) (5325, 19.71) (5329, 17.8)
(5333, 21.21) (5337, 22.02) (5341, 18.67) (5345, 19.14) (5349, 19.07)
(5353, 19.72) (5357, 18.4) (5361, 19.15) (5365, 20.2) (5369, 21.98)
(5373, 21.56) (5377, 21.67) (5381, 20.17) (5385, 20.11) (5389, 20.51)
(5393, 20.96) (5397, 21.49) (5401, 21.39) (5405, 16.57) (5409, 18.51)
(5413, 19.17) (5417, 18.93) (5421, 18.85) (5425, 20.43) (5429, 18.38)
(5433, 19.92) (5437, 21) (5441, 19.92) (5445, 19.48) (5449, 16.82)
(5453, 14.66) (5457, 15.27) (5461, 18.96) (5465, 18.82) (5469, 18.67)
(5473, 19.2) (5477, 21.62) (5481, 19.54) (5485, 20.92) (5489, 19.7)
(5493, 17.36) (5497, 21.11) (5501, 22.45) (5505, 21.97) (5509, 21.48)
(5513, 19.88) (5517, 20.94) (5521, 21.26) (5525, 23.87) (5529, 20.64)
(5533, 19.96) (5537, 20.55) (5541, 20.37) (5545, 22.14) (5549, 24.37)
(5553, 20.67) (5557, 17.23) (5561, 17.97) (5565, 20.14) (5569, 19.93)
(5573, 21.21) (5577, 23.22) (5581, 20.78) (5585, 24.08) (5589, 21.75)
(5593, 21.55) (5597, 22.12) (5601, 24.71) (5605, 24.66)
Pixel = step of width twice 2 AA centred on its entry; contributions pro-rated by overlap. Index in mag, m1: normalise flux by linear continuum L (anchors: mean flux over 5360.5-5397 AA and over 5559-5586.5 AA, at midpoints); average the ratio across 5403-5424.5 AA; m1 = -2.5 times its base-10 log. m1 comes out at 0.127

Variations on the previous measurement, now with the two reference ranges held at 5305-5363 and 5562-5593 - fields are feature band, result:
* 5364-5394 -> -0.07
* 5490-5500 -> 0.06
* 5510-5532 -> -0.02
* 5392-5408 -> -0.01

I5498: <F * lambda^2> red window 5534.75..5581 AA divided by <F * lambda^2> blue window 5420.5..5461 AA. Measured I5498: 1.2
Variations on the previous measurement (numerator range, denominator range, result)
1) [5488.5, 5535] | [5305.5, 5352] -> 1.16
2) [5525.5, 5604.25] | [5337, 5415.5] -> 1.15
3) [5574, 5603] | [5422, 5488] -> 1.25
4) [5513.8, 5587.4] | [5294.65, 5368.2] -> 1.18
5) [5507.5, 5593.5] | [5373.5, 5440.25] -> 1.12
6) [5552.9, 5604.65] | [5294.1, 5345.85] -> 1.22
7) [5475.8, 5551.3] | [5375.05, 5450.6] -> 1.11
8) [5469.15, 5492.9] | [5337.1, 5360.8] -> 1.08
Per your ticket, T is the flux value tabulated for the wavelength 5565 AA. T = 20.14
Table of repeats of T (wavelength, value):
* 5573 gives 21.21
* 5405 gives 16.57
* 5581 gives 20.78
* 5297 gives 18.41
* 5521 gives 21.26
